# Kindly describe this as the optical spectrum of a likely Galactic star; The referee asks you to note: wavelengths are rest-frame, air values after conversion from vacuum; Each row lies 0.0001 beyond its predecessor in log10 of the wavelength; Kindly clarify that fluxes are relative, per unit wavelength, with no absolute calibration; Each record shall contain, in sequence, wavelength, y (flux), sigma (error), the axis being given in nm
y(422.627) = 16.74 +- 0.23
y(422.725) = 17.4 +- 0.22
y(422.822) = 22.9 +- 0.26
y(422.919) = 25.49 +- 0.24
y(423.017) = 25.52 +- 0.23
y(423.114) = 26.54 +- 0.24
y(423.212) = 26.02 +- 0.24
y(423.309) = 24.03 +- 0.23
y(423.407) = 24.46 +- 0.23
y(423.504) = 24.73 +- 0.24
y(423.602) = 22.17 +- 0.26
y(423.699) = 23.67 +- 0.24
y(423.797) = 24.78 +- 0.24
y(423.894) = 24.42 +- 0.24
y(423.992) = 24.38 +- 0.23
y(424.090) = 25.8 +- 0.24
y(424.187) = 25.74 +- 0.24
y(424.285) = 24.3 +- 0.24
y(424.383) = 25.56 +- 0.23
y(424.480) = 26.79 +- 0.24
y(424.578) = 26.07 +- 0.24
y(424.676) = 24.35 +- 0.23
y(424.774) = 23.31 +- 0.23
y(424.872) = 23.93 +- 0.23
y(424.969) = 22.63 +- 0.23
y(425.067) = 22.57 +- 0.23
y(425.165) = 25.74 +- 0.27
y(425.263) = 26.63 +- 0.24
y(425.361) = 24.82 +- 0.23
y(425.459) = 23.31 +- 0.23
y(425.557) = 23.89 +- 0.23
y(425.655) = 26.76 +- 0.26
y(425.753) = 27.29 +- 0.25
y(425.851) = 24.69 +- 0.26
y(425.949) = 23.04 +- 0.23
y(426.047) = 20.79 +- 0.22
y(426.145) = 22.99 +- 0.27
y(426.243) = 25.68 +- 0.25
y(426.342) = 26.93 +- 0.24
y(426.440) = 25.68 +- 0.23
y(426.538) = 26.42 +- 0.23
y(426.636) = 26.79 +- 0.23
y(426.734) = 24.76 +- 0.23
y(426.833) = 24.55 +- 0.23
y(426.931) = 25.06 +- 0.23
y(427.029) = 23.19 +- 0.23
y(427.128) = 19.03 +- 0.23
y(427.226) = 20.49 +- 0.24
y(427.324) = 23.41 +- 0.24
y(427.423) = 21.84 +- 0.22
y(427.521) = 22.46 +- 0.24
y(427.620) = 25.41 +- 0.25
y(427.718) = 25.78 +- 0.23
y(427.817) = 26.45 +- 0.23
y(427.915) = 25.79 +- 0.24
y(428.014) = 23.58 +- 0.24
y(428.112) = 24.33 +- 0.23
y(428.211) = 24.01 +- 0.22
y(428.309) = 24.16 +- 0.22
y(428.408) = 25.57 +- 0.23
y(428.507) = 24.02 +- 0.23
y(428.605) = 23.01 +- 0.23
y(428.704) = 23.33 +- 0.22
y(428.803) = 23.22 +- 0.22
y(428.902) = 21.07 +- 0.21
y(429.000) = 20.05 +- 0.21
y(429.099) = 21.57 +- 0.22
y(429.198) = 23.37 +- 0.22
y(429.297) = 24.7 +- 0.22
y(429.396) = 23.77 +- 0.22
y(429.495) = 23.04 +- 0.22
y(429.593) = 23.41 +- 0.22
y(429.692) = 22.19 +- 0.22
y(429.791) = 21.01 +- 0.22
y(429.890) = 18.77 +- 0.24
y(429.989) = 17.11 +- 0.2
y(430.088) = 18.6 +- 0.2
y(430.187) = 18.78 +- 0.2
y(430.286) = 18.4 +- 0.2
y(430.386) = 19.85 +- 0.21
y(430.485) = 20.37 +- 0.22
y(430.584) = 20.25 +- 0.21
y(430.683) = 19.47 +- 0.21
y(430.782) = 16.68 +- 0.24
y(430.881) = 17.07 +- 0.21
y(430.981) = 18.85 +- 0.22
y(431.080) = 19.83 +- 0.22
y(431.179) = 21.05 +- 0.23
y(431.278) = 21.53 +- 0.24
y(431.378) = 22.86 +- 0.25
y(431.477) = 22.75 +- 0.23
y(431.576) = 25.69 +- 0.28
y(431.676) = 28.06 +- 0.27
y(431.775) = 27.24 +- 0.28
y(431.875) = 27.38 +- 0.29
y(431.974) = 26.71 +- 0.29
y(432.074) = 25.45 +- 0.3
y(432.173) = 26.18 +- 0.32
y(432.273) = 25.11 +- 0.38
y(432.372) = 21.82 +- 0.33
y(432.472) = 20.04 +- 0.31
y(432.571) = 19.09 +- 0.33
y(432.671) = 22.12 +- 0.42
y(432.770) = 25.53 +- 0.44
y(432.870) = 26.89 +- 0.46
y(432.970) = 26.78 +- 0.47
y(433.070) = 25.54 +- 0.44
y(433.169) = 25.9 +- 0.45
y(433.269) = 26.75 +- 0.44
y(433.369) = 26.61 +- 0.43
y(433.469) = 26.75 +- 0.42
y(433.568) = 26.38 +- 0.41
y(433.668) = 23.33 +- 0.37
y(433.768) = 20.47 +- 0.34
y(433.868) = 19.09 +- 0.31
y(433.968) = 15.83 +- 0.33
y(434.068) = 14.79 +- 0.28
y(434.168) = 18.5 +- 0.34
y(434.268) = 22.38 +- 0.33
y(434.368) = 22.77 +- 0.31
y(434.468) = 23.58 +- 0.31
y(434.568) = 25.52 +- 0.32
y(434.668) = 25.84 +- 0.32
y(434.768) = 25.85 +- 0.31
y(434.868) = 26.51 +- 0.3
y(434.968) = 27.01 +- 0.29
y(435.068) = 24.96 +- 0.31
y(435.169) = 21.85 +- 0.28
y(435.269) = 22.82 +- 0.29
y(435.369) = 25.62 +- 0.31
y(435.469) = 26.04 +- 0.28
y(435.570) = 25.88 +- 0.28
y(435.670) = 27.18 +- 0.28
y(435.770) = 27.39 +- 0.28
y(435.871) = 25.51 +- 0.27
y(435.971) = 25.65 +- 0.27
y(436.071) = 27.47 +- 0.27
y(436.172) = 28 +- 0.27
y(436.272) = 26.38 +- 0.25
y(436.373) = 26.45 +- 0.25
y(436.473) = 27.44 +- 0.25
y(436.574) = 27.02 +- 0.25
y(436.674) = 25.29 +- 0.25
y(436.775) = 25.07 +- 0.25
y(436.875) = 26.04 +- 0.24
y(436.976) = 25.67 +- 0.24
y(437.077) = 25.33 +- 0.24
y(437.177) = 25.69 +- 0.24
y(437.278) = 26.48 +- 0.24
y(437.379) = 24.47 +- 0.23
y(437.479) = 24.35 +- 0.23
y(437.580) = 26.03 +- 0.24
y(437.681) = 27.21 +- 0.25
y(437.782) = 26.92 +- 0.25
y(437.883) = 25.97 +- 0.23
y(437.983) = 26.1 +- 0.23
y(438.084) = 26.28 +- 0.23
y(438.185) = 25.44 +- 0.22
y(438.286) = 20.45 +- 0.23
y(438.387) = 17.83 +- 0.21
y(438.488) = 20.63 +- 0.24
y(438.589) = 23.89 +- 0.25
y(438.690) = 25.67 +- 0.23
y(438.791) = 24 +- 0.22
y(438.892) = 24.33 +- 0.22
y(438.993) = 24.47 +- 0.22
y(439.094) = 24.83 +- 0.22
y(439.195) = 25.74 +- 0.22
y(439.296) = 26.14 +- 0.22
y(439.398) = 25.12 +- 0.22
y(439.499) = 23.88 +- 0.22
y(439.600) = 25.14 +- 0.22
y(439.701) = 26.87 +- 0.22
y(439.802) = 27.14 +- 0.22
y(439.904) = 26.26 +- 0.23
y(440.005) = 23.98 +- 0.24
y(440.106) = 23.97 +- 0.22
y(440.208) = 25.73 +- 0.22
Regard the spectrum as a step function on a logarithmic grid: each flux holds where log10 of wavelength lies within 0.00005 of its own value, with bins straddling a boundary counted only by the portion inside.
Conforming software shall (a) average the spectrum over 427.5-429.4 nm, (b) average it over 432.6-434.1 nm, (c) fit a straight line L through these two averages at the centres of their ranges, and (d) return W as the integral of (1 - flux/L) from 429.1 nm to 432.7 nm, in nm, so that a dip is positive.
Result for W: 0.27 nm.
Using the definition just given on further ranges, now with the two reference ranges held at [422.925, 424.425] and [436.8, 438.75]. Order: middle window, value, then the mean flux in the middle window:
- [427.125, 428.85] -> 0.07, 23.8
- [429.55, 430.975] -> 0.31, 19.4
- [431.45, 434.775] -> 0.12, 23.9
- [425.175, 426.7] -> -0.02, 25.1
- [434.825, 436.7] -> -0.10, 26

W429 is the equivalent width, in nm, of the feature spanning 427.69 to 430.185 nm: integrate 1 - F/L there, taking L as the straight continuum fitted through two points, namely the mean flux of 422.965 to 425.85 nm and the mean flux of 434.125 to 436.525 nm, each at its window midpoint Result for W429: 0.22 nm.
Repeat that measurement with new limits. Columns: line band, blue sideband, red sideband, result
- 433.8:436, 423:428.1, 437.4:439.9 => 0.10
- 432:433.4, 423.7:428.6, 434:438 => 0.02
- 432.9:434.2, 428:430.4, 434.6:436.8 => 0.09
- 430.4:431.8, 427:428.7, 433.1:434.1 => 0.11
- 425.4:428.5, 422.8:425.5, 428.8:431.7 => -0.18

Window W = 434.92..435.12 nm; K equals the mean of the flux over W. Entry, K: 25.9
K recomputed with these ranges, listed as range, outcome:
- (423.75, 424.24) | 25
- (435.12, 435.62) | 24.5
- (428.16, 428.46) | 24.5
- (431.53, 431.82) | 27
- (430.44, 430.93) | 18.8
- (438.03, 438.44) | 22.5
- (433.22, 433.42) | 26.6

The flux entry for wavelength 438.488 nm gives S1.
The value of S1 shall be 20.63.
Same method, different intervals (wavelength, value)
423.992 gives 24.38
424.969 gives 22.63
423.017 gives 25.52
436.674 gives 25.29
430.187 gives 18.78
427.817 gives 26.45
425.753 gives 27.29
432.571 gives 19.09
